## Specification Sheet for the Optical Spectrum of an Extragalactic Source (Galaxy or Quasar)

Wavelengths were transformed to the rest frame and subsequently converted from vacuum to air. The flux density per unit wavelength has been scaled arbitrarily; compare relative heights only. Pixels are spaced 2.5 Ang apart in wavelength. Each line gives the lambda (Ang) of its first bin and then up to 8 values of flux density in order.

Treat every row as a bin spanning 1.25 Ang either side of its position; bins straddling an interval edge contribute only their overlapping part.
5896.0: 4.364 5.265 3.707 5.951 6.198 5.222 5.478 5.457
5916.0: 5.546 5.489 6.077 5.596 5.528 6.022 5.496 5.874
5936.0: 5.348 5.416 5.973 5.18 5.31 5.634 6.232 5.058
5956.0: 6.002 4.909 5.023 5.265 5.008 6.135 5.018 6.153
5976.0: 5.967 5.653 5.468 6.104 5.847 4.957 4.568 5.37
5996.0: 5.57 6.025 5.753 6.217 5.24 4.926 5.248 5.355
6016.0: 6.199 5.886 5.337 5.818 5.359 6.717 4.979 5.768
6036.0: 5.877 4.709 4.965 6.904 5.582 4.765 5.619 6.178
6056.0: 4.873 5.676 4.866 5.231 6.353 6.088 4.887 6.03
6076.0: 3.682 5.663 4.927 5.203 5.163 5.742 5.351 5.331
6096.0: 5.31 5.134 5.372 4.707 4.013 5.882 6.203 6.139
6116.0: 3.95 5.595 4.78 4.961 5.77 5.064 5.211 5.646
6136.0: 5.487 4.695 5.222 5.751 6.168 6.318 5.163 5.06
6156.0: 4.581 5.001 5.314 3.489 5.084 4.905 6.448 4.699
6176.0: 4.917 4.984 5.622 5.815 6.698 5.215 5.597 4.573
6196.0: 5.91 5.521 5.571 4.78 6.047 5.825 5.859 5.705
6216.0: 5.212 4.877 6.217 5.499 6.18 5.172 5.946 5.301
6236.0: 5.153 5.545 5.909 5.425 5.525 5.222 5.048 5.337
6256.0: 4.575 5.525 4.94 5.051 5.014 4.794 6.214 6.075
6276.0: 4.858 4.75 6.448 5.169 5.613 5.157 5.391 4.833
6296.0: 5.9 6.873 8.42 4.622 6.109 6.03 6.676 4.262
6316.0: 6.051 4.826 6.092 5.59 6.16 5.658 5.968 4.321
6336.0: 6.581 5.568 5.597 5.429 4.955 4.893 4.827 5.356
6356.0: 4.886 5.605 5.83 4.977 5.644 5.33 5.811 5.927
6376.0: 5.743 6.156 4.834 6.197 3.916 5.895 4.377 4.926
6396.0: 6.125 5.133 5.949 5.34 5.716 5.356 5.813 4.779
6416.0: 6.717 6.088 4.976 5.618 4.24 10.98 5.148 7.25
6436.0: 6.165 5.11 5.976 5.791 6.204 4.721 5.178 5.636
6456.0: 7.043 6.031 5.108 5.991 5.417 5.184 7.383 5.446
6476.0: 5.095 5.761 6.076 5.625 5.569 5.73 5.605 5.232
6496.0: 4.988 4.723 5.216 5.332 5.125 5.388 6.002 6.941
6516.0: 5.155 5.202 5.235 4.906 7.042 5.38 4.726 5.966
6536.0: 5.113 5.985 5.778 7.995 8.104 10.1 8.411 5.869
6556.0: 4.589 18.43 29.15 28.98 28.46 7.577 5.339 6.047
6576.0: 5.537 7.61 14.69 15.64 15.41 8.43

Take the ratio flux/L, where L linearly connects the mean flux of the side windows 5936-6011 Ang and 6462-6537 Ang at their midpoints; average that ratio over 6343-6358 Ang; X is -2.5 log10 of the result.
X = 0.10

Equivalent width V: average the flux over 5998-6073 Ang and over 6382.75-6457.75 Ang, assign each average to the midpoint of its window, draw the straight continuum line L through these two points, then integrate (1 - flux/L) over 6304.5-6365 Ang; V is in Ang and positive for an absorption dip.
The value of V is 2.12 Ang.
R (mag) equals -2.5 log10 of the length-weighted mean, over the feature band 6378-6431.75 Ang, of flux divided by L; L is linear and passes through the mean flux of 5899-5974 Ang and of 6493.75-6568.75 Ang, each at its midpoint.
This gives 0.38 mag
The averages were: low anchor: 5.5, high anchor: 8.7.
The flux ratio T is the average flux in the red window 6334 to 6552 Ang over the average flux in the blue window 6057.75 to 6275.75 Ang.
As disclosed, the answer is 1.07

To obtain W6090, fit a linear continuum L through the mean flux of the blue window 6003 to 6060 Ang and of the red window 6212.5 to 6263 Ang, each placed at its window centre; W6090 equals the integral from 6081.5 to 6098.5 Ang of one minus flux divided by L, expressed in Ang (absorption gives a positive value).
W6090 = 0.63 Ang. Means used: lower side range 5.56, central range 5.32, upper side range 5.41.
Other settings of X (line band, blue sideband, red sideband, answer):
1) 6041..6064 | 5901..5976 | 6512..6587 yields 0.15 mag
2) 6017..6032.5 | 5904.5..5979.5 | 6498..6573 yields 0.06 mag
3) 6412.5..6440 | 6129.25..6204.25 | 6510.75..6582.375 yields 0.31 mag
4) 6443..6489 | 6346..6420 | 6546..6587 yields 0.47 mag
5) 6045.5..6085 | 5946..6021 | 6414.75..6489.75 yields 0.05 mag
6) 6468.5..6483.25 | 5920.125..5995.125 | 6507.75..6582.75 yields 0.44 mag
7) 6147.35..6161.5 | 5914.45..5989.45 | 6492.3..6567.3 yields 0.26 mag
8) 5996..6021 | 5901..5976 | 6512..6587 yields 0.08 mag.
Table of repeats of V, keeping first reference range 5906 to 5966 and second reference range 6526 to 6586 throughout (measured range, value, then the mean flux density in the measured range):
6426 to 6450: 8.55 Ang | 6.25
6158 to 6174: 5.25 Ang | 5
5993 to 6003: 0.50 Ang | 5.74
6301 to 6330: 9.76 Ang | 5.77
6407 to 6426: 7.98 Ang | 5.53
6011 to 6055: 4.89 Ang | 5.63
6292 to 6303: 2.82 Ang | 6.35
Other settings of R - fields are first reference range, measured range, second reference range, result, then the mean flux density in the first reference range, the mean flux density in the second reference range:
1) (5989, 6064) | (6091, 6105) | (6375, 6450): 0.08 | 5.52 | 5.71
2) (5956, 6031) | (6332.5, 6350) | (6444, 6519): 0.05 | 5.55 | 5.61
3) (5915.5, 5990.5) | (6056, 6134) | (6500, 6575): 0.20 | 5.57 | 8.79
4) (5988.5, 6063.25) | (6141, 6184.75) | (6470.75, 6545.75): 0.06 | 5.52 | 5.67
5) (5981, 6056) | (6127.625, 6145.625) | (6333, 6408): 0.03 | 5.57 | 5.41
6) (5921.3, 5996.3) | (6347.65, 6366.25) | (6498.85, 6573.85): 0.43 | 5.53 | 8.77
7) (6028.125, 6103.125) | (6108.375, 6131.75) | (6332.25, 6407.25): 0.01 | 5.41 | 5.39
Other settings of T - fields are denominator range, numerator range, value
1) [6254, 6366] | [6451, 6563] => 1.24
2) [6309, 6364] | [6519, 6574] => 1.82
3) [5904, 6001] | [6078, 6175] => 0.94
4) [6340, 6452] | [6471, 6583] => 1.44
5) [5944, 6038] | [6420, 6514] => 1.04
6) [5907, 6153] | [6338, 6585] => 1.24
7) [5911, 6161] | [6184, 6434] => 1.02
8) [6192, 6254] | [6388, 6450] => 1.05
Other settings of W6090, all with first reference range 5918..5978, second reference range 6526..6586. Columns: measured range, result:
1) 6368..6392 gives 9.8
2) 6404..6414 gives 4.2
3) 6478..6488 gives 4.3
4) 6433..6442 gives 3.4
